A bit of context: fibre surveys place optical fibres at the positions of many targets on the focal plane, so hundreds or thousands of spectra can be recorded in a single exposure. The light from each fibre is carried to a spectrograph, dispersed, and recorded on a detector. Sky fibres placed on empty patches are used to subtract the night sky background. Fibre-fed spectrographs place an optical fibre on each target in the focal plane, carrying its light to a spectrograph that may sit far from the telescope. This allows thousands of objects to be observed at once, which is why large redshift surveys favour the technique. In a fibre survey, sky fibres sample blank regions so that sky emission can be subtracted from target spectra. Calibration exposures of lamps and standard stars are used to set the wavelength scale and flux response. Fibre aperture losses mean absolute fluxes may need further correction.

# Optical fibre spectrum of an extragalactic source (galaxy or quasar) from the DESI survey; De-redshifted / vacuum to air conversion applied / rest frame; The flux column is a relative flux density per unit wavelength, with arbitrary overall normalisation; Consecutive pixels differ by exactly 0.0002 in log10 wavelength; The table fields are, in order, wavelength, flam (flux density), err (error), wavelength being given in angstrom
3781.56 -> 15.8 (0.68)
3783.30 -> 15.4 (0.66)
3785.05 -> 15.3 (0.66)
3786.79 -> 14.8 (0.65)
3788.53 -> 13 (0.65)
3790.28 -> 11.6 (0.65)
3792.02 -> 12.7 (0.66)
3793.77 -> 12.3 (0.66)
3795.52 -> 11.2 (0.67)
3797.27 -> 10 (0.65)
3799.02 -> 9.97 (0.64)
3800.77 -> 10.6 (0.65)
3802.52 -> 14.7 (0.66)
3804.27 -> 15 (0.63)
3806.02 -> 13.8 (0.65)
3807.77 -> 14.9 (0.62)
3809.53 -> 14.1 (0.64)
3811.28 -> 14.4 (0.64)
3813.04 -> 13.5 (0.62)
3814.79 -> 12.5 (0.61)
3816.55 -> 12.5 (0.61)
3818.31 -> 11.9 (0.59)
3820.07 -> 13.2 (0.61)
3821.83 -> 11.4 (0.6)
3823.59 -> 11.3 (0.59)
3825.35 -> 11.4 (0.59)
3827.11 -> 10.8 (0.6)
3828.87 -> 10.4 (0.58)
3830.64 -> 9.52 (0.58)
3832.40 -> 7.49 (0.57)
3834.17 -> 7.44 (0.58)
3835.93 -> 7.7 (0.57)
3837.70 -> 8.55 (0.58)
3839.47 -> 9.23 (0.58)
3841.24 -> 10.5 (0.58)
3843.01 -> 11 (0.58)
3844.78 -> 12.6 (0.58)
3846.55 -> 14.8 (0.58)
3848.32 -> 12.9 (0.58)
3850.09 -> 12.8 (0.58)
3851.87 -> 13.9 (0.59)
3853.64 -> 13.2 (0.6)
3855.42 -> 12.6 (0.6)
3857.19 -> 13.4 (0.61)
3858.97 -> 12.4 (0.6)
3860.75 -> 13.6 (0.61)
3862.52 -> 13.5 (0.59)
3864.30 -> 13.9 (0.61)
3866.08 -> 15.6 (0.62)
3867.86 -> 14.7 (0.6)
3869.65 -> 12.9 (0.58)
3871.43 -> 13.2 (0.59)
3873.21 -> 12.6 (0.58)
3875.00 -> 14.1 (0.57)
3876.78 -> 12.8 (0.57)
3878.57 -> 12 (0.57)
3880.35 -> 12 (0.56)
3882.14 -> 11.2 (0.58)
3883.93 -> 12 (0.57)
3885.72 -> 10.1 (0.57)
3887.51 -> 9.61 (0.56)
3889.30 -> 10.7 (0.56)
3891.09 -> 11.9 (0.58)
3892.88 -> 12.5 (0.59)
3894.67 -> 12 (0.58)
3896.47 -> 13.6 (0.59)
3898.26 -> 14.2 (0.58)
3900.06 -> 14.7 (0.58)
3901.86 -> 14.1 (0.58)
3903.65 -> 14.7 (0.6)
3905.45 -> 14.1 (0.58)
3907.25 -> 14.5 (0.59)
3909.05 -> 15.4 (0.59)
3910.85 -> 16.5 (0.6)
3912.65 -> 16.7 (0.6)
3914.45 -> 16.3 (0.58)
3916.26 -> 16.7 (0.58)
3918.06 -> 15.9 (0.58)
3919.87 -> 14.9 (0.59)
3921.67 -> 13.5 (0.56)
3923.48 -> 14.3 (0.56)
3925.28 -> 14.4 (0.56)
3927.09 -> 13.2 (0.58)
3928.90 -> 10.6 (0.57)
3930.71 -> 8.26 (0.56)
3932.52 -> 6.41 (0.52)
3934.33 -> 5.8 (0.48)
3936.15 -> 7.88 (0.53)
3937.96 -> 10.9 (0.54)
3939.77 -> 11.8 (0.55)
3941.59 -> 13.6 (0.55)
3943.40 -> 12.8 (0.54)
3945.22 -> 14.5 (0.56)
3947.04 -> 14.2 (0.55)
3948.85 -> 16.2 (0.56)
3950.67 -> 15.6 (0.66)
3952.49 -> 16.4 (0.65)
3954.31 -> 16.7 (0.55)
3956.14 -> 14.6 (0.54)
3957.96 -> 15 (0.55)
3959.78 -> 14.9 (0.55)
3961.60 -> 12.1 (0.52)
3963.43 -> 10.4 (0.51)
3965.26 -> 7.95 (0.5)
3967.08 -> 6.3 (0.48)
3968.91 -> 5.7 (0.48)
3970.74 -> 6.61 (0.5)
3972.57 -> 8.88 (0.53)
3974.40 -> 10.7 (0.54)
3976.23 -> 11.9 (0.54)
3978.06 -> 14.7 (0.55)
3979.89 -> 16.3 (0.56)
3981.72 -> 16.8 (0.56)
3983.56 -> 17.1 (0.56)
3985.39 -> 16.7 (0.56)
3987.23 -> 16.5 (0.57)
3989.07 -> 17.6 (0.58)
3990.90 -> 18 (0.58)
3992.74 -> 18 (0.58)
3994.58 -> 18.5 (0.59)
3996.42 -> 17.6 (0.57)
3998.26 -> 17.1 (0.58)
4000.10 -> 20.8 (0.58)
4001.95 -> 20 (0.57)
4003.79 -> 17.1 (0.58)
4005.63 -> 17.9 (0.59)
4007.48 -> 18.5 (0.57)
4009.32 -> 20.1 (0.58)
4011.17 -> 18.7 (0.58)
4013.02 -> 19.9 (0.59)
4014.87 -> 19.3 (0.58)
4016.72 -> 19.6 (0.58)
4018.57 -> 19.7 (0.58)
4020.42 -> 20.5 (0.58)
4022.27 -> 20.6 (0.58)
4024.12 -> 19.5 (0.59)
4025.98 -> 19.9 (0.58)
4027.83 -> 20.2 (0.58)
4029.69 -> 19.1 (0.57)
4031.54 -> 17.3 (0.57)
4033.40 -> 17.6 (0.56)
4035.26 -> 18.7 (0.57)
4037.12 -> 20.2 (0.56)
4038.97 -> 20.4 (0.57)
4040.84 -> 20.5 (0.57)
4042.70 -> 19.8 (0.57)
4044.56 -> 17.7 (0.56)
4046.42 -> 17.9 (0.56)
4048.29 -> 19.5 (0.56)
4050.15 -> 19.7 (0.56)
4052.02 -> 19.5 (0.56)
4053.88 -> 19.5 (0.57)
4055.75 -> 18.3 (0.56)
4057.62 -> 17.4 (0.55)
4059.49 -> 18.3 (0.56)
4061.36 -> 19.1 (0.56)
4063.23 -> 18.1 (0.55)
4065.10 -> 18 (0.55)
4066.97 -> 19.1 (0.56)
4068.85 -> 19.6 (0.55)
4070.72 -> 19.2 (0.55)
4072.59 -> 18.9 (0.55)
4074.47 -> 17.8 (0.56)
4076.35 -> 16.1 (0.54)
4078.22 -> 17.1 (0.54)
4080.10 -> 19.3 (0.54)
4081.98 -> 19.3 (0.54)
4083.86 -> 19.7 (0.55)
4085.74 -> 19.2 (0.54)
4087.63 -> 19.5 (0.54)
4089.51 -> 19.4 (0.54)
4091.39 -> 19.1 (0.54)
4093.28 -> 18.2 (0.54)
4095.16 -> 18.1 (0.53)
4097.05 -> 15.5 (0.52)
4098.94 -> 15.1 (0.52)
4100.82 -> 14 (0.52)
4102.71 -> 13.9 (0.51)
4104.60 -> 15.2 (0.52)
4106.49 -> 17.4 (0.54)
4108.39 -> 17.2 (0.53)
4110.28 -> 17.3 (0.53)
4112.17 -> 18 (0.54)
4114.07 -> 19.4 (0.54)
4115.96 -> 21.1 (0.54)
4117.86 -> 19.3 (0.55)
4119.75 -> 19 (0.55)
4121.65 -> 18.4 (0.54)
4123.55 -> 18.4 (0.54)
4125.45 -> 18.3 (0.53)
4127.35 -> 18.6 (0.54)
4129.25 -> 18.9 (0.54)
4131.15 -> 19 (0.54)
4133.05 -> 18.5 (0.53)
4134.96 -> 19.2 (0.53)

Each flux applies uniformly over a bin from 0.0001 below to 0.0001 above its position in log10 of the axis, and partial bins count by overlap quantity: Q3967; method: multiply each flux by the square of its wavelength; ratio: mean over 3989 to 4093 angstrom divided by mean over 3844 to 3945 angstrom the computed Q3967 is 1.6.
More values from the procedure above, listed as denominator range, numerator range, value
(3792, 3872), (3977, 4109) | 1.68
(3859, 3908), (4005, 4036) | 1.59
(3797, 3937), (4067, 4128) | 1.62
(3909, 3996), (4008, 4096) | 1.49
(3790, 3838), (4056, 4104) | 1.77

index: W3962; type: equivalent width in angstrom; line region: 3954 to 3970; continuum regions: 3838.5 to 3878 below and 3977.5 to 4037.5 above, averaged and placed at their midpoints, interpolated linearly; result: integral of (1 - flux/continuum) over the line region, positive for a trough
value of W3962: 5.2 angstrom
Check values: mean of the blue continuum 13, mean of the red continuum 18.5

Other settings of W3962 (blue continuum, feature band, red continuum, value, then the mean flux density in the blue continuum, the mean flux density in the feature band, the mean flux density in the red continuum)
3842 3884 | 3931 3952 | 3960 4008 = 3.4 angstrom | 13.1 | 11.8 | 14.6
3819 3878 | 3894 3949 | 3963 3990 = -5.0 angstrom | 12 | 13.3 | 12.3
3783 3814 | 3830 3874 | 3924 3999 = 3.8 angstrom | 13.1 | 12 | 13.2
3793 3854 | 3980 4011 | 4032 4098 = -2.4 angstrom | 11.7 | 18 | 18.7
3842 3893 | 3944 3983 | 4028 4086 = 7.5 angstrom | 12.7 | 12.7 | 18.8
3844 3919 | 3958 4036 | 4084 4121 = -2.6 angstrom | 13.5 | 16.3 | 17.7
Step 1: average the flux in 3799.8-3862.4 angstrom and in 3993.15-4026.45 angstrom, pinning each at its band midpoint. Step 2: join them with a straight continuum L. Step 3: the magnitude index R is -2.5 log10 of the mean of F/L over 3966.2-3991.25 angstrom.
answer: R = 0.35 mag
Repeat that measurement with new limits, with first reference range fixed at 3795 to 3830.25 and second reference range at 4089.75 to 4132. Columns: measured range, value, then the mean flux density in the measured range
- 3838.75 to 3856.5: 0.051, 12.4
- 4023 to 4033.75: -0.172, 19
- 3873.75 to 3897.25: 0.151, 11.9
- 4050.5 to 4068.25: -0.113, 18.6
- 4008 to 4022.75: -0.228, 19.7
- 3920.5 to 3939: 0.336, 10.6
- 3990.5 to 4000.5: -0.165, 18.2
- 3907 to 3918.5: -0.139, 16.1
